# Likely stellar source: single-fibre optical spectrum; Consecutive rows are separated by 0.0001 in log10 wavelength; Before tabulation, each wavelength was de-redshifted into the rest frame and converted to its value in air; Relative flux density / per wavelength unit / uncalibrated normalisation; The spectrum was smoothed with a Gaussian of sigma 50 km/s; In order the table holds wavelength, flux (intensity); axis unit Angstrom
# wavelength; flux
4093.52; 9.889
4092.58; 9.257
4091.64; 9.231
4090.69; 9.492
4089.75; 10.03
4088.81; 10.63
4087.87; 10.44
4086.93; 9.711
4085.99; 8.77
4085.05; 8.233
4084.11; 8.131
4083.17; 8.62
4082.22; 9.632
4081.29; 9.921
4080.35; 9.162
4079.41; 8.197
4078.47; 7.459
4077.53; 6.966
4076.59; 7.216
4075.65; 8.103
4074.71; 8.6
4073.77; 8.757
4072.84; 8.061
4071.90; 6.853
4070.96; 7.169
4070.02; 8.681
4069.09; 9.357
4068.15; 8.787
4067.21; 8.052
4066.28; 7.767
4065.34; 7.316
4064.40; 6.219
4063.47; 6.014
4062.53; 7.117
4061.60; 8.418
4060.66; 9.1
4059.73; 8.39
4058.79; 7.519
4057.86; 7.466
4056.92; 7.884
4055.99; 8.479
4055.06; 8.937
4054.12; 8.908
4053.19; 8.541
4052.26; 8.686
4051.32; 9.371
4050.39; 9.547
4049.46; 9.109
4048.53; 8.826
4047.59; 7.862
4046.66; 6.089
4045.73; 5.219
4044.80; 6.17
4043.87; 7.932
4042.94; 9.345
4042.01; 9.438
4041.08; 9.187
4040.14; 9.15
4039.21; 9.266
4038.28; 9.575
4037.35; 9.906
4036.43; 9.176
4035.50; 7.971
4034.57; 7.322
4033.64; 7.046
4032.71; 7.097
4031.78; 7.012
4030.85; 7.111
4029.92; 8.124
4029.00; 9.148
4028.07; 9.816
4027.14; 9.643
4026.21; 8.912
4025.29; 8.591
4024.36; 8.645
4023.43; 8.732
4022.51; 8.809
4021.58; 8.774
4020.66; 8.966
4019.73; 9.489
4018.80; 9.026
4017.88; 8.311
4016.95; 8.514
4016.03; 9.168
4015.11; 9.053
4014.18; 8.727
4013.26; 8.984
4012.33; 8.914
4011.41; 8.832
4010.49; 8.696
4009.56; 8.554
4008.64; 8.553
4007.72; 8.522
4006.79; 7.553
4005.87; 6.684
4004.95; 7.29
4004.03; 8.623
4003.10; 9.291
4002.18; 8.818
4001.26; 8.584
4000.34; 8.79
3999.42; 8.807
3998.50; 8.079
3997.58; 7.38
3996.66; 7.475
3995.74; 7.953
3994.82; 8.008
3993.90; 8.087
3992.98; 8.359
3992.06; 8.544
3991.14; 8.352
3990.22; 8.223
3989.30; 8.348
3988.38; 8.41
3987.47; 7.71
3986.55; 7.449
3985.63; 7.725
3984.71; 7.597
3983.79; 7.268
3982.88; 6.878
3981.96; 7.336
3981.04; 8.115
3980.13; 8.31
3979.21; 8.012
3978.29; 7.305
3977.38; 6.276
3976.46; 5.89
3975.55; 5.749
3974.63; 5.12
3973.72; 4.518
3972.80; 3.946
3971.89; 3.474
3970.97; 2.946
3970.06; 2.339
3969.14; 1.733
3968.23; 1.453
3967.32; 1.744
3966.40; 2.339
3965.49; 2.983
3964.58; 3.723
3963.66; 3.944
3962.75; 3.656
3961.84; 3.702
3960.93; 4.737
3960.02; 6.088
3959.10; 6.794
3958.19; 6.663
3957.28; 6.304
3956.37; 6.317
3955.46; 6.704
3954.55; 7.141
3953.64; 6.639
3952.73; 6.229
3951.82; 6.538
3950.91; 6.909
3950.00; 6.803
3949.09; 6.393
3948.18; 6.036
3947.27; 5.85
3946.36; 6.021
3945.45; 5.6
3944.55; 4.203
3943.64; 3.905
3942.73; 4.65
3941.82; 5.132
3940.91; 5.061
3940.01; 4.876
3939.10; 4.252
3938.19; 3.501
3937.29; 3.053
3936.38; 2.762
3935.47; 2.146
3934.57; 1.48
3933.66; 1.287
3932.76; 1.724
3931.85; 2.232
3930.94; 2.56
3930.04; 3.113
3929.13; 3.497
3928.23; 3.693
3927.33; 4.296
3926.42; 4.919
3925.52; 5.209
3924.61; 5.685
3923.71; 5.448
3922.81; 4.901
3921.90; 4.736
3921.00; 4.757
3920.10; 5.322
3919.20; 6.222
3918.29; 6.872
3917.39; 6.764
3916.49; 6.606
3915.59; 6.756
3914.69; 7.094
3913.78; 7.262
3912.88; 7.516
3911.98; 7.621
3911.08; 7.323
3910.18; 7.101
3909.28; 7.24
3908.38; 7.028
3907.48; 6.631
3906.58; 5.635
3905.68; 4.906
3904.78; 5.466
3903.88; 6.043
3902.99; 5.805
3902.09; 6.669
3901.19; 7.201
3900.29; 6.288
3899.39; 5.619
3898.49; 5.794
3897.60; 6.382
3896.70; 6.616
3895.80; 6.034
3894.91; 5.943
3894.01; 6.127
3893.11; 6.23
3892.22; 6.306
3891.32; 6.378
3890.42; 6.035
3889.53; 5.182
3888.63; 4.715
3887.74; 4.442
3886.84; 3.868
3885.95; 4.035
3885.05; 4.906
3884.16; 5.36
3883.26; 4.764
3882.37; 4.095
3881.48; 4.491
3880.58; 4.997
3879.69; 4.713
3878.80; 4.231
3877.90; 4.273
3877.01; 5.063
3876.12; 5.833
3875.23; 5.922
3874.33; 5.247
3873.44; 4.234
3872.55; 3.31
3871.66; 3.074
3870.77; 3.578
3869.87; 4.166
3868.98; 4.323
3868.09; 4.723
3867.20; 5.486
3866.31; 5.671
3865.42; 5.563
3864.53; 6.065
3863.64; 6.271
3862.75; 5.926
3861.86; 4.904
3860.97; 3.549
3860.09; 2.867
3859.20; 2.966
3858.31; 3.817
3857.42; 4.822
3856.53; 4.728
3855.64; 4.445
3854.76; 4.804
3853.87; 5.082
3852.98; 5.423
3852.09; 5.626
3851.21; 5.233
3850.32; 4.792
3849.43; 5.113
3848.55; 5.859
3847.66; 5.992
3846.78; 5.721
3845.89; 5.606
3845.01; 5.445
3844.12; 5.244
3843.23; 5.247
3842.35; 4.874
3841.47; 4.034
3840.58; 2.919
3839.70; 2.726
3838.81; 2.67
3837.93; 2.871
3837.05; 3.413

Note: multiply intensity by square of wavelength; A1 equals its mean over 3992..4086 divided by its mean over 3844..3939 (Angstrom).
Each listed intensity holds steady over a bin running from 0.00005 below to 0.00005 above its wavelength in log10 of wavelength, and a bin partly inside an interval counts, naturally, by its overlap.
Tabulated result 1.8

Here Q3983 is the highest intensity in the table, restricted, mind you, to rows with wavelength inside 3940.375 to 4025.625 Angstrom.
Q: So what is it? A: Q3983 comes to 9.489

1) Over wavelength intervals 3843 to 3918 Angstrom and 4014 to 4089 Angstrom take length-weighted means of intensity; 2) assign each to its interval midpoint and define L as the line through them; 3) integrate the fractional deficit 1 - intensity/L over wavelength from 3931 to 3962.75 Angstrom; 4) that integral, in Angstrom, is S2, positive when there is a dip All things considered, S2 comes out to 8.3 Angstrom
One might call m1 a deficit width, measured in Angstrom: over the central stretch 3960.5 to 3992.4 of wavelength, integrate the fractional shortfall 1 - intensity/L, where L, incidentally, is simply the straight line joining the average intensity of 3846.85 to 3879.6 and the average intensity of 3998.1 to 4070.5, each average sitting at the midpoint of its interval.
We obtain 7.3 Angstrom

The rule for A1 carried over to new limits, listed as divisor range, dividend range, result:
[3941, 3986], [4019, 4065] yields 1.60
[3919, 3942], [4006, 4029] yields 2.37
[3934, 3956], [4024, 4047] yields 1.71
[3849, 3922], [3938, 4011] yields 1.22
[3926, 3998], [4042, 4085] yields 1.58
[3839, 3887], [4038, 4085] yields 1.92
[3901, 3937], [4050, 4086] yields 1.70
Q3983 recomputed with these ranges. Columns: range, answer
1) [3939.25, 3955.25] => 7.141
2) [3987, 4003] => 8.818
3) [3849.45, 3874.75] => 6.271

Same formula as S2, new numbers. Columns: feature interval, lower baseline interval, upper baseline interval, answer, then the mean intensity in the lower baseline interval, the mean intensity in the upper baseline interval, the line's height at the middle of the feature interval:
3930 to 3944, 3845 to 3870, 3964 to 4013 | 6.6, 5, 6.83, 6.11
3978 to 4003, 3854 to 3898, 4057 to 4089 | -4.3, 4.93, 8.23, 6.85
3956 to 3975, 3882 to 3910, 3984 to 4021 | 8.7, 5.75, 8.35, 7.45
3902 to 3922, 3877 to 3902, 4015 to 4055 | -1.9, 5.38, 8.52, 5.87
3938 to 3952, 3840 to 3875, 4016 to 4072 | 2.3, 4.79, 8.31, 6.44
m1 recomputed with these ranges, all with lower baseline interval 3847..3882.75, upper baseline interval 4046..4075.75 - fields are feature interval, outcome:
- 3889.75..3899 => -1.5 Angstrom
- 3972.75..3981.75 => 0.3 Angstrom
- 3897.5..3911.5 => -2.2 Angstrom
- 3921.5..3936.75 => 6.1 Angstrom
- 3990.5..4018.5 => -4.8 Angstrom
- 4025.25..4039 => -1.5 Angstrom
